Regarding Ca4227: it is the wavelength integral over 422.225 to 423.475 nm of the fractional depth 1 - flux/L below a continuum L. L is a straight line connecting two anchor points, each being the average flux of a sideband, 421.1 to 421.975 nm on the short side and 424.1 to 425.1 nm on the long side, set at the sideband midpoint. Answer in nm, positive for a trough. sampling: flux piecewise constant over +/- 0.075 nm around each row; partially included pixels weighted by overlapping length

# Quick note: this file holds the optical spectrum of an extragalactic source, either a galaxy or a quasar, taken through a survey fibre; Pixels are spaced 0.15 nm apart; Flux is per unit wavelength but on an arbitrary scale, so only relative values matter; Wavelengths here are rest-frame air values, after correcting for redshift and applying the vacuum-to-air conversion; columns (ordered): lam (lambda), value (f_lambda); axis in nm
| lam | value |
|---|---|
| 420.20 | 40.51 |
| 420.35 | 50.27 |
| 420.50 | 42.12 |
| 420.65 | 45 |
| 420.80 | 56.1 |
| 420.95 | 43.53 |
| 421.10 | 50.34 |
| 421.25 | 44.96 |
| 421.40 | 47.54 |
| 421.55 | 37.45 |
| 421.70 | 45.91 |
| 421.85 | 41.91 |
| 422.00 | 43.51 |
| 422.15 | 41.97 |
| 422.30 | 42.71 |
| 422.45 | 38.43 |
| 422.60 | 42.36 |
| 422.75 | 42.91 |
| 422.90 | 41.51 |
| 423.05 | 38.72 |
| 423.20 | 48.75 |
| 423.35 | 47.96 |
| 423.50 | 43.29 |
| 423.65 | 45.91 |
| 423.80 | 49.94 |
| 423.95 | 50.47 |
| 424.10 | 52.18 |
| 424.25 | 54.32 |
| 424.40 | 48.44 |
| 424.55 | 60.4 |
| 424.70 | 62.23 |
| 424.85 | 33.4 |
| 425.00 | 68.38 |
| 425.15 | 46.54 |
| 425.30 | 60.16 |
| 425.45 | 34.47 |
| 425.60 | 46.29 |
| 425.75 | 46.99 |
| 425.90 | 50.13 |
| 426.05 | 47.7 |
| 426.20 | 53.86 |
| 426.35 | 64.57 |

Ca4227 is 0.14 nm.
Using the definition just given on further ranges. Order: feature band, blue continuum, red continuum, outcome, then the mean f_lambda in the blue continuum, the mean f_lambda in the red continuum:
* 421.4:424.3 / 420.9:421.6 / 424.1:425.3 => 0.26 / 45.1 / 53.7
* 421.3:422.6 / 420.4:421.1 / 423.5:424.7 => 0.17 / 47.2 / 51.8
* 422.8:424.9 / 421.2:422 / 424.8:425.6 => -0.07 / 43.5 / 48.8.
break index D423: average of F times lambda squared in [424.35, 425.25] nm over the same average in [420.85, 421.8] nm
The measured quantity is 1.2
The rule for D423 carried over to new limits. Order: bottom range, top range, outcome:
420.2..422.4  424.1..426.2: 1.15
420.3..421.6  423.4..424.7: 1.12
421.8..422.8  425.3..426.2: 1.14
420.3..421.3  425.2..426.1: 1.03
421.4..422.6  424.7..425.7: 1.19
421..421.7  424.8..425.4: 1.18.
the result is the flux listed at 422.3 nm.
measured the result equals 42.71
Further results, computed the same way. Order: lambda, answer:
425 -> 68.38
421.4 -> 47.54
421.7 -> 45.91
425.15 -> 46.54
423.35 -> 47.96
